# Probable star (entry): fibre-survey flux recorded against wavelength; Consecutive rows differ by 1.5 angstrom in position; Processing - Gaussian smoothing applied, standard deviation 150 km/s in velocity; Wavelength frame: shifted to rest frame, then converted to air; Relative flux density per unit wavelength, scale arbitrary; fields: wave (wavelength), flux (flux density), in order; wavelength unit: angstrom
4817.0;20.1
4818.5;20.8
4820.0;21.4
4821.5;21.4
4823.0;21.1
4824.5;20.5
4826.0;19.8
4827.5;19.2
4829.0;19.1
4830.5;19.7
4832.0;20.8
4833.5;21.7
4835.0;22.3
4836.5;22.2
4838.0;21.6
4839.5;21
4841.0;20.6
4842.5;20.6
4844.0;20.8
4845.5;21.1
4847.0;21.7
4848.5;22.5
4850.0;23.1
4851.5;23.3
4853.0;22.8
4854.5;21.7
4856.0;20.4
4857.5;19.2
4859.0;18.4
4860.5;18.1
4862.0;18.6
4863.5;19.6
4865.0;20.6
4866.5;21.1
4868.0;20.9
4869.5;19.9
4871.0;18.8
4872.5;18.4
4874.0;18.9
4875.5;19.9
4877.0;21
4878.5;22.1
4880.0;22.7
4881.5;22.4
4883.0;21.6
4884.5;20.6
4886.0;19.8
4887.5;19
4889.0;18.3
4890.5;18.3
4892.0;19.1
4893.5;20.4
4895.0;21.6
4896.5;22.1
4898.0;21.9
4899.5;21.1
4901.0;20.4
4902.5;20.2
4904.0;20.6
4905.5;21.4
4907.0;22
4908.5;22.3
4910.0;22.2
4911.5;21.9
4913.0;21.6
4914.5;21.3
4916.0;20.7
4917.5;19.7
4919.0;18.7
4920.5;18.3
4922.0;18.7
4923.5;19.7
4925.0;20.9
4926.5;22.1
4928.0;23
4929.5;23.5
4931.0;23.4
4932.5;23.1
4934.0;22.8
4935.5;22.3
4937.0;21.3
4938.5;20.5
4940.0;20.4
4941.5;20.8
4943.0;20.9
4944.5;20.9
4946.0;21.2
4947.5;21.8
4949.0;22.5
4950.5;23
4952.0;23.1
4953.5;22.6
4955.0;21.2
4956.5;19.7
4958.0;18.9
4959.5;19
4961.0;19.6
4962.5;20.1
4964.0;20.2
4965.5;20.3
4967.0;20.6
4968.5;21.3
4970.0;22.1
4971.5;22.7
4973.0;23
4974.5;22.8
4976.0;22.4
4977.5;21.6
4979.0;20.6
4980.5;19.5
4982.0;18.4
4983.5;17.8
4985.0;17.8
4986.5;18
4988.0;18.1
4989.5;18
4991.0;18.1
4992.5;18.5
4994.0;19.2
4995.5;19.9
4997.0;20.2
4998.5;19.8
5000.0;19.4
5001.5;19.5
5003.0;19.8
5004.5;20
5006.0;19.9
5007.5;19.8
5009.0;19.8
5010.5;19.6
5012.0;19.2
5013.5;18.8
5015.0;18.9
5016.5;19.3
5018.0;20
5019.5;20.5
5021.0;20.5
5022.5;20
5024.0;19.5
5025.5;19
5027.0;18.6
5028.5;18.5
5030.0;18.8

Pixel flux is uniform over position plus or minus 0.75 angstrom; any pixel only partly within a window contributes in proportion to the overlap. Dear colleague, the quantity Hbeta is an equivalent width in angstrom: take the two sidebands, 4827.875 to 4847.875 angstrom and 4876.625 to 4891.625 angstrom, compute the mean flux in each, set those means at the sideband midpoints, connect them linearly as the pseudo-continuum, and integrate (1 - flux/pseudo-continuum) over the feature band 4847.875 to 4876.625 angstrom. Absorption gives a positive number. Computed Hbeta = 0.6 angstrom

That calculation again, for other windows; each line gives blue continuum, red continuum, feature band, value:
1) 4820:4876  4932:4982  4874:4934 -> -0.09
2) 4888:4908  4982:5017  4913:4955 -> -2.81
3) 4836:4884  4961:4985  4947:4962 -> -0.25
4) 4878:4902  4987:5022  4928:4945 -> -1.43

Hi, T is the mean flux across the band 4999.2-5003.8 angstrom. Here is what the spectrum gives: 19.6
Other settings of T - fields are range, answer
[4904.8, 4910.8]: 22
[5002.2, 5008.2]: 19.9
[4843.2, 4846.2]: 20.9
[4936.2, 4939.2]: 20.9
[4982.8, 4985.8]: 17.8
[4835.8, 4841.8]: 21.3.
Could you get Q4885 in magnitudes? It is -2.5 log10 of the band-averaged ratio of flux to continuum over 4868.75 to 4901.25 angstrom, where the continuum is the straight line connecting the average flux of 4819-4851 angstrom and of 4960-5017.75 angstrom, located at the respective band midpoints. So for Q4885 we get 0.02 mag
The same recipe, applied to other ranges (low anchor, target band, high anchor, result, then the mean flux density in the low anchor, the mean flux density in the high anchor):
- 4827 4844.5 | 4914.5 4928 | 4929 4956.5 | 0.082 mag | 20.8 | 21.9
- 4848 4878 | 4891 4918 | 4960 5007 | -0.047 mag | 20.4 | 20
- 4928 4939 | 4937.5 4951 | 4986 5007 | 0.031 mag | 22.5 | 19.2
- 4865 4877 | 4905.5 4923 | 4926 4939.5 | 0.048 mag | 19.8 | 22.4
